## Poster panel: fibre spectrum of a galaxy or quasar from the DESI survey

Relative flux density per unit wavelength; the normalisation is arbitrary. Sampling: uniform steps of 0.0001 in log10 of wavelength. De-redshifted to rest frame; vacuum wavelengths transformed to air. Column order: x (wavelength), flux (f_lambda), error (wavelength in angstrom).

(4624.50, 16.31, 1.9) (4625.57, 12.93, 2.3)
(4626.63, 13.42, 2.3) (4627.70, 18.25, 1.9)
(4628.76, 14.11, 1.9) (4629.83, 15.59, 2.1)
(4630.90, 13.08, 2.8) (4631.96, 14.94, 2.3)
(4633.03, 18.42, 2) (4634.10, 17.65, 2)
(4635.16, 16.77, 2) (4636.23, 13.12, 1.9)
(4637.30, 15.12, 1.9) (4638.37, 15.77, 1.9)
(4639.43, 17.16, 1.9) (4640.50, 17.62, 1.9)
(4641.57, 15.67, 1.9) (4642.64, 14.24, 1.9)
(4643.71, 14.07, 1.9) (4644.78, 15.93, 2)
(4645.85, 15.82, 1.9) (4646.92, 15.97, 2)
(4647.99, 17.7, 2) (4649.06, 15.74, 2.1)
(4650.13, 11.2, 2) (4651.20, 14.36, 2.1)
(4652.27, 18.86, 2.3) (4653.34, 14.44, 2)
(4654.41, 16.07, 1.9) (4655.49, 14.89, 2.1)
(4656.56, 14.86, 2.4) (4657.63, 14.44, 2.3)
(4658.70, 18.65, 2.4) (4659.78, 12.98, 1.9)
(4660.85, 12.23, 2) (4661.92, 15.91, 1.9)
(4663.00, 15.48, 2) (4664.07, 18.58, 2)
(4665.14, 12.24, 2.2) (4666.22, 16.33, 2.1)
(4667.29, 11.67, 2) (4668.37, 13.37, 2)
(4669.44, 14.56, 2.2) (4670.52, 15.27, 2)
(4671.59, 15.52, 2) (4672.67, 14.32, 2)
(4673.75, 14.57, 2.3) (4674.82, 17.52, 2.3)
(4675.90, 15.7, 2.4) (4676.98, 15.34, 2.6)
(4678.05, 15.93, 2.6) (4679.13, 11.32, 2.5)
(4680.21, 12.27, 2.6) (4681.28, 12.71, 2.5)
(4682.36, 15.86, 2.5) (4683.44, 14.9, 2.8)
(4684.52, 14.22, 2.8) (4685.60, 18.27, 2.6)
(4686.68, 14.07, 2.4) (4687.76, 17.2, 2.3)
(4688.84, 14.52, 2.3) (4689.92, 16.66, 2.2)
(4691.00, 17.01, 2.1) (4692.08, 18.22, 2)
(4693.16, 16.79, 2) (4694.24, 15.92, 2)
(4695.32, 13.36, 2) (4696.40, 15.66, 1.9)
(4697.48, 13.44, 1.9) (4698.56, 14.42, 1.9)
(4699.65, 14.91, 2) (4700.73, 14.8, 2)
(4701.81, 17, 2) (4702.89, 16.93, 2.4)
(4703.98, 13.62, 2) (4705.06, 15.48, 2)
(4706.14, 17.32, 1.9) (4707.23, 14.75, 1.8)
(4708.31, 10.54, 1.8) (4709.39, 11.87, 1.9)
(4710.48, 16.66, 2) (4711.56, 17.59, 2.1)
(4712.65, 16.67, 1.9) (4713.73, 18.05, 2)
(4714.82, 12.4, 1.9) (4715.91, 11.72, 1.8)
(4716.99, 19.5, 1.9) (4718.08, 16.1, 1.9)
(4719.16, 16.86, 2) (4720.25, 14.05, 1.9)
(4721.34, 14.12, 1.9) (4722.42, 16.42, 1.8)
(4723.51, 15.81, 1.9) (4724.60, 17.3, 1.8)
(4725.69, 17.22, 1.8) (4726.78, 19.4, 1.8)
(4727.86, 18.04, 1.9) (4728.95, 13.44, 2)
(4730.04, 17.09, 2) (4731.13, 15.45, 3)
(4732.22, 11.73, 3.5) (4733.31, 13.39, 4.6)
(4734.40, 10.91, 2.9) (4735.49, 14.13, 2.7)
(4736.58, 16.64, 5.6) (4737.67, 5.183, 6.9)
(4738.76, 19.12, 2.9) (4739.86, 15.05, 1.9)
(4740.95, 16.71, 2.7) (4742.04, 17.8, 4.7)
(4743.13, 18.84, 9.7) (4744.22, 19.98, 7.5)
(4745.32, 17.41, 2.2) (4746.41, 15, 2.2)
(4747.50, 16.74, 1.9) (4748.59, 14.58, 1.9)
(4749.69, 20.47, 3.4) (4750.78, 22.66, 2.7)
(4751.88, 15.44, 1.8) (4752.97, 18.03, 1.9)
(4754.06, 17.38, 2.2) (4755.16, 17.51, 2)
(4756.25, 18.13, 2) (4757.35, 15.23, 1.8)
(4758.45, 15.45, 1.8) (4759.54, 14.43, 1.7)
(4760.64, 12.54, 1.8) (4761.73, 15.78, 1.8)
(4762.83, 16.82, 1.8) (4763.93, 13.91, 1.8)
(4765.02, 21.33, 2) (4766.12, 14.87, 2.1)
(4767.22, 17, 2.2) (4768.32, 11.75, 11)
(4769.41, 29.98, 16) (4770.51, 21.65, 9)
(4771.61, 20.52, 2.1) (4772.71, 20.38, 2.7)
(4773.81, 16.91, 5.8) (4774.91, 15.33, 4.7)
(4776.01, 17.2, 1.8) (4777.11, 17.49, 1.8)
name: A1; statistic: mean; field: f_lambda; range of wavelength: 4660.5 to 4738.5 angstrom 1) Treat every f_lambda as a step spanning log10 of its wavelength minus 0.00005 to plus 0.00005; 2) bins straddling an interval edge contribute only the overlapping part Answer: 15.1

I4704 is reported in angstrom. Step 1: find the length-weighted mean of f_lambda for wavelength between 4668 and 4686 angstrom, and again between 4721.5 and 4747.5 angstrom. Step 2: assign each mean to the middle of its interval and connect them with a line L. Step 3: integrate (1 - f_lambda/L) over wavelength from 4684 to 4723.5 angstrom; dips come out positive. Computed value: -0.7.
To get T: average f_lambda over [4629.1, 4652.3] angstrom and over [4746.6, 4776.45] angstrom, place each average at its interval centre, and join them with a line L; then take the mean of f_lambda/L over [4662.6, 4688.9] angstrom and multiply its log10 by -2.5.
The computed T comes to 0.09 mag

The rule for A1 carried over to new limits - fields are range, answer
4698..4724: 15.3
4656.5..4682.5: 14.7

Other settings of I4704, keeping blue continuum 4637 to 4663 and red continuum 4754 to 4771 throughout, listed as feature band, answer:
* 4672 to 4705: 1.5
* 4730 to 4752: 1.1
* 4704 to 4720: 1.0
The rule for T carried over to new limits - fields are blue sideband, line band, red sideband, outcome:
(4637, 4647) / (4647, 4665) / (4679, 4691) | 0.01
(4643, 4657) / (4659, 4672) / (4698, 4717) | 0.05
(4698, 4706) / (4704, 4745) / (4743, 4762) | 0.04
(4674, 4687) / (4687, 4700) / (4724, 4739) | -0.06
